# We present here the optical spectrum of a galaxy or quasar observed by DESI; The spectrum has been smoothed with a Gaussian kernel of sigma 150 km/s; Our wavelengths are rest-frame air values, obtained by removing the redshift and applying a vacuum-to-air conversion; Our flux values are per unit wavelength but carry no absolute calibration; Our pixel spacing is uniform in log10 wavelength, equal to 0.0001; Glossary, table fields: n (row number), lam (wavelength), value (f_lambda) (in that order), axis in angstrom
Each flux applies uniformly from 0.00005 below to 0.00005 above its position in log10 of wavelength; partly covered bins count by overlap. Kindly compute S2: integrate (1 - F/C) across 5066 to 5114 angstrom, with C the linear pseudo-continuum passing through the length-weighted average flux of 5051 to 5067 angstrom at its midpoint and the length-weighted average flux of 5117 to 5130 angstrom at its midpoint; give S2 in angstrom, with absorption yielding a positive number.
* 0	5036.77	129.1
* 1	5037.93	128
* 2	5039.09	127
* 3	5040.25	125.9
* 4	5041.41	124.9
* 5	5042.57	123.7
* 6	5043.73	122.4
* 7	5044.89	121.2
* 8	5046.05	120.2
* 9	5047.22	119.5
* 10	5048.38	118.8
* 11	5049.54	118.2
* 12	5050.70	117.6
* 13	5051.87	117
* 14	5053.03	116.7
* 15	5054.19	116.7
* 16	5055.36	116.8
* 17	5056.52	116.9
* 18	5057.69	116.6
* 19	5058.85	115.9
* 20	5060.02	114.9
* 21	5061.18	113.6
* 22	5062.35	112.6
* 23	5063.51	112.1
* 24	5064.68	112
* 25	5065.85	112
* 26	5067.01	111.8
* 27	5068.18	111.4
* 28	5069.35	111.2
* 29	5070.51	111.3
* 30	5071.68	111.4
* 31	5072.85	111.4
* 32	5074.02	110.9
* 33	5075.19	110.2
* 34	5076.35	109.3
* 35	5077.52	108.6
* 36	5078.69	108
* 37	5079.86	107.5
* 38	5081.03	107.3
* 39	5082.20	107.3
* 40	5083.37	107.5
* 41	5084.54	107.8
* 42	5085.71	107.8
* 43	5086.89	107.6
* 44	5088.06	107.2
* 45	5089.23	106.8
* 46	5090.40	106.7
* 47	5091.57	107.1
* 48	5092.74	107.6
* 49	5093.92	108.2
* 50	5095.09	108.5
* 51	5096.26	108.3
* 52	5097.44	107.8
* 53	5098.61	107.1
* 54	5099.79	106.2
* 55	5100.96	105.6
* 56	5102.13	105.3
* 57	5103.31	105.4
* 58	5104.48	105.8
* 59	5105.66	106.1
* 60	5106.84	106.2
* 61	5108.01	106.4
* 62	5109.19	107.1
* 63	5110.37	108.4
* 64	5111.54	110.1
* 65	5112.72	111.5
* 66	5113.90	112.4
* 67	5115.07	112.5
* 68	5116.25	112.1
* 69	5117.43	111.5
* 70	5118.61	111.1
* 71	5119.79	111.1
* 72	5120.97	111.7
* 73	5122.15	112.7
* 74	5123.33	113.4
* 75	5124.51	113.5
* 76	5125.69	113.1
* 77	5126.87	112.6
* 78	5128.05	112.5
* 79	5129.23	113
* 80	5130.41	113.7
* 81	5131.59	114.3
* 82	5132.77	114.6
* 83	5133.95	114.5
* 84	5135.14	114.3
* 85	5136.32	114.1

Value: 2.3 angstrom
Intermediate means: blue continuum 115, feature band 108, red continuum 112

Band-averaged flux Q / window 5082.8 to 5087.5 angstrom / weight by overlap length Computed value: 108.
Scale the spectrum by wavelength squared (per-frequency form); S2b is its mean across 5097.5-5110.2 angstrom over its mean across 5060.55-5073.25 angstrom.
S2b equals 1.0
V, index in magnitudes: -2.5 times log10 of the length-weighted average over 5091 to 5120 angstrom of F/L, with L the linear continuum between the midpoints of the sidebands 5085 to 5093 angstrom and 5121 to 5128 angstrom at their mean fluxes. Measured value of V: 0.016 mag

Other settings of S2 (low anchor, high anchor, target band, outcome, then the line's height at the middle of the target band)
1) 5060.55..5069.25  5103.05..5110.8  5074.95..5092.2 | 0.3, 110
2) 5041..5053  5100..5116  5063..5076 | 0.5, 116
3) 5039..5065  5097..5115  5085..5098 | 0.3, 110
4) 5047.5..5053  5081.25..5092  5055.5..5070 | 0.1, 114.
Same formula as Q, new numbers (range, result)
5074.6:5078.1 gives 110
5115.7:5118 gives 112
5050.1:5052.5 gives 117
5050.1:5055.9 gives 117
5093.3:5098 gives 108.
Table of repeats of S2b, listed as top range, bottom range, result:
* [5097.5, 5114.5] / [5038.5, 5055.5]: 0.91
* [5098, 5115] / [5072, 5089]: 1.00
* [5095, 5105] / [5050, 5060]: 0.93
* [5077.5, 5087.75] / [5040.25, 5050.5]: 0.90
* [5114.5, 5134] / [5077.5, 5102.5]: 1.06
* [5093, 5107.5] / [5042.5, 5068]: 0.93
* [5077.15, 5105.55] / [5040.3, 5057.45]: 0.91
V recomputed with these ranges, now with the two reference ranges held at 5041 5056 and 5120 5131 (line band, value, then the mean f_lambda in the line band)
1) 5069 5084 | 0.074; 109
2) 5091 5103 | 0.080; 107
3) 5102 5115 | 0.062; 108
